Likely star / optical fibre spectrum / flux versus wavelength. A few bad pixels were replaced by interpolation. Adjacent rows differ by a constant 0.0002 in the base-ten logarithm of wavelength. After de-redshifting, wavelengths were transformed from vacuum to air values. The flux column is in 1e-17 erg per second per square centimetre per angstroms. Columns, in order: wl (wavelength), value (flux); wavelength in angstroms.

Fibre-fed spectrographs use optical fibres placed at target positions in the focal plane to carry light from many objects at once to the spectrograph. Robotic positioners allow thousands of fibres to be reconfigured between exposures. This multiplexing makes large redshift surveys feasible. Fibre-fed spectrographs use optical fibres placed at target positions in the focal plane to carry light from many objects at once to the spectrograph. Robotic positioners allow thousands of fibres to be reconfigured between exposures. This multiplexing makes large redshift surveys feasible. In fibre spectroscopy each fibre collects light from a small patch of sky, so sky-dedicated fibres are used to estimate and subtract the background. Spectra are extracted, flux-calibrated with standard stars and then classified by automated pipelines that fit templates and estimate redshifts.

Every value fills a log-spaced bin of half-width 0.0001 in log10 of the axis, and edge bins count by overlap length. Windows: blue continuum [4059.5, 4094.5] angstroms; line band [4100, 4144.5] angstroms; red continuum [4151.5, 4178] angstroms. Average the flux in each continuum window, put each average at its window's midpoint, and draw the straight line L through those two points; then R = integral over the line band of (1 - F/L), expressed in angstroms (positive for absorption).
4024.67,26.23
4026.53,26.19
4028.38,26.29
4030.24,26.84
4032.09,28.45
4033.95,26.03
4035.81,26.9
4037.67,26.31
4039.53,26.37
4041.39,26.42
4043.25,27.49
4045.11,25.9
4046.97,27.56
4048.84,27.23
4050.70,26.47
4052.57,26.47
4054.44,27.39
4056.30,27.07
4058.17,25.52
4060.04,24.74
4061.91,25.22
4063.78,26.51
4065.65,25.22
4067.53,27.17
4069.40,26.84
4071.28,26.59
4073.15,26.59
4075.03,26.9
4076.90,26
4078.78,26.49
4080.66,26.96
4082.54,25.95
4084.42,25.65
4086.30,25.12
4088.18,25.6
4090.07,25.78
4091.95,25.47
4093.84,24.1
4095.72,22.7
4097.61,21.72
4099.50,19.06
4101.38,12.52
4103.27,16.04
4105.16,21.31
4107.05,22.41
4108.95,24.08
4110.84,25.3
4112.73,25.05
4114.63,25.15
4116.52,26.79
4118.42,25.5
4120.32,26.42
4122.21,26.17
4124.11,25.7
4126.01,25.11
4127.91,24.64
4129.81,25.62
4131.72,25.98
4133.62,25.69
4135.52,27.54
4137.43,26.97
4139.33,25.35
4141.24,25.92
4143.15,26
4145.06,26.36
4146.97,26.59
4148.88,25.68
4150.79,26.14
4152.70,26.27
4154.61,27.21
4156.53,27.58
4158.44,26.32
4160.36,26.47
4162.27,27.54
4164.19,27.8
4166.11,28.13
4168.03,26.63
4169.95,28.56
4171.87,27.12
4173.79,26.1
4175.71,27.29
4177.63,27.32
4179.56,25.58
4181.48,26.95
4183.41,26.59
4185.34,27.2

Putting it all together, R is 3.7 angstroms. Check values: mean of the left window 26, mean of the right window 27.2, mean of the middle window 24.4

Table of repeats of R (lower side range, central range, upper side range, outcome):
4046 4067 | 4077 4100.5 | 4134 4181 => 1.7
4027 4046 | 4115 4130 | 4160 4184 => 0.7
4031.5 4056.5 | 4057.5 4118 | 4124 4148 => 4.7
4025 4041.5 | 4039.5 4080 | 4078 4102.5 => -2.1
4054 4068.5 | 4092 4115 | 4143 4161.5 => 4.0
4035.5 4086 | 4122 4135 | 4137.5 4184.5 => 0.5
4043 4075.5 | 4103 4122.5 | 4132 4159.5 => 1.6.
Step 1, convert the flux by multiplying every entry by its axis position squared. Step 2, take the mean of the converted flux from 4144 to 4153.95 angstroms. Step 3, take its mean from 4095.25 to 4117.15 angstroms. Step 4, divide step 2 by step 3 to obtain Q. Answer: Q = 1.2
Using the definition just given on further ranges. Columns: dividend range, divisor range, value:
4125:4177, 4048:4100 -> 1.08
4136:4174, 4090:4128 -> 1.17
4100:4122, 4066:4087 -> 0.88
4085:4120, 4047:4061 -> 0.89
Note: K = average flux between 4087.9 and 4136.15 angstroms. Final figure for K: 23.9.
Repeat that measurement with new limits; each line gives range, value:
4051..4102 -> 25.1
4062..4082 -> 26.5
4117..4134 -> 25.7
